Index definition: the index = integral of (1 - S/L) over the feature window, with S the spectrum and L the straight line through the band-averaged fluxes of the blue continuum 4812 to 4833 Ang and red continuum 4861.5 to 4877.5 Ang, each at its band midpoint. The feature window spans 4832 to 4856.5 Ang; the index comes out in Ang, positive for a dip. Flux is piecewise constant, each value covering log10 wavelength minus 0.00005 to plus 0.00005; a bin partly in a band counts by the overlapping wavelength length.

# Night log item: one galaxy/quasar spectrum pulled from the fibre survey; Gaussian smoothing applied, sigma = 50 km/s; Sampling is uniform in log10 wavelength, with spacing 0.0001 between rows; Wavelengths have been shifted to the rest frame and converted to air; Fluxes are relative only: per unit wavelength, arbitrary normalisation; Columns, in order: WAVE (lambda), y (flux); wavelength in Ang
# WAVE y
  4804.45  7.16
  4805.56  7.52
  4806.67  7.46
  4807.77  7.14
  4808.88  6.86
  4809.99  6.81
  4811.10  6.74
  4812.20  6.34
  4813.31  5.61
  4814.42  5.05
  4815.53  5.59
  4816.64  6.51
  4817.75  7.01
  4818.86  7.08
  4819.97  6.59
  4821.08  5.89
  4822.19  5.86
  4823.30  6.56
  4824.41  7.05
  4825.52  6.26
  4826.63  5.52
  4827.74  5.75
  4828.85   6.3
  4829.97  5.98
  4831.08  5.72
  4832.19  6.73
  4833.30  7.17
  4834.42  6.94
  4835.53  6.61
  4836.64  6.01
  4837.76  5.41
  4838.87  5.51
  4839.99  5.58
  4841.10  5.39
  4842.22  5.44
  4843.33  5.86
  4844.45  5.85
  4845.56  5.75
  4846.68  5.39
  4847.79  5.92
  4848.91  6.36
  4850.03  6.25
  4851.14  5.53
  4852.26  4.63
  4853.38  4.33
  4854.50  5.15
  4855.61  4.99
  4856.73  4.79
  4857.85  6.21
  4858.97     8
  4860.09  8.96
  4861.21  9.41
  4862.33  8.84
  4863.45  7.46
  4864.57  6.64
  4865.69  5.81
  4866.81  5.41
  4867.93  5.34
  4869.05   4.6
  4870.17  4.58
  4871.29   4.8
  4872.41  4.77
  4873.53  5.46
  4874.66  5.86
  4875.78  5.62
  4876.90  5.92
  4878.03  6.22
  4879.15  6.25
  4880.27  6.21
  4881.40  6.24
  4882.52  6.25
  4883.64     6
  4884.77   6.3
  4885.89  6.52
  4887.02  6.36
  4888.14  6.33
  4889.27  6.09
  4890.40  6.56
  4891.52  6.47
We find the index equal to 1.2 Ang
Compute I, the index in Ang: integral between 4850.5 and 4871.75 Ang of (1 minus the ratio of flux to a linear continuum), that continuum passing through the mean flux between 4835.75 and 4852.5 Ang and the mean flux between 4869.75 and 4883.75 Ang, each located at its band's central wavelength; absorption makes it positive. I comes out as -1.4 Ang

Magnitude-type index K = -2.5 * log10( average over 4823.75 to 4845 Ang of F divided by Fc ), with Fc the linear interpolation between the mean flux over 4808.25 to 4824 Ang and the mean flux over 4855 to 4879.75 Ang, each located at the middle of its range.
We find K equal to 0.04 mag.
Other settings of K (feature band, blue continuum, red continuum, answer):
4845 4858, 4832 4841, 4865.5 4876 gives 0.065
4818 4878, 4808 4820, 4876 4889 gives 0.046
